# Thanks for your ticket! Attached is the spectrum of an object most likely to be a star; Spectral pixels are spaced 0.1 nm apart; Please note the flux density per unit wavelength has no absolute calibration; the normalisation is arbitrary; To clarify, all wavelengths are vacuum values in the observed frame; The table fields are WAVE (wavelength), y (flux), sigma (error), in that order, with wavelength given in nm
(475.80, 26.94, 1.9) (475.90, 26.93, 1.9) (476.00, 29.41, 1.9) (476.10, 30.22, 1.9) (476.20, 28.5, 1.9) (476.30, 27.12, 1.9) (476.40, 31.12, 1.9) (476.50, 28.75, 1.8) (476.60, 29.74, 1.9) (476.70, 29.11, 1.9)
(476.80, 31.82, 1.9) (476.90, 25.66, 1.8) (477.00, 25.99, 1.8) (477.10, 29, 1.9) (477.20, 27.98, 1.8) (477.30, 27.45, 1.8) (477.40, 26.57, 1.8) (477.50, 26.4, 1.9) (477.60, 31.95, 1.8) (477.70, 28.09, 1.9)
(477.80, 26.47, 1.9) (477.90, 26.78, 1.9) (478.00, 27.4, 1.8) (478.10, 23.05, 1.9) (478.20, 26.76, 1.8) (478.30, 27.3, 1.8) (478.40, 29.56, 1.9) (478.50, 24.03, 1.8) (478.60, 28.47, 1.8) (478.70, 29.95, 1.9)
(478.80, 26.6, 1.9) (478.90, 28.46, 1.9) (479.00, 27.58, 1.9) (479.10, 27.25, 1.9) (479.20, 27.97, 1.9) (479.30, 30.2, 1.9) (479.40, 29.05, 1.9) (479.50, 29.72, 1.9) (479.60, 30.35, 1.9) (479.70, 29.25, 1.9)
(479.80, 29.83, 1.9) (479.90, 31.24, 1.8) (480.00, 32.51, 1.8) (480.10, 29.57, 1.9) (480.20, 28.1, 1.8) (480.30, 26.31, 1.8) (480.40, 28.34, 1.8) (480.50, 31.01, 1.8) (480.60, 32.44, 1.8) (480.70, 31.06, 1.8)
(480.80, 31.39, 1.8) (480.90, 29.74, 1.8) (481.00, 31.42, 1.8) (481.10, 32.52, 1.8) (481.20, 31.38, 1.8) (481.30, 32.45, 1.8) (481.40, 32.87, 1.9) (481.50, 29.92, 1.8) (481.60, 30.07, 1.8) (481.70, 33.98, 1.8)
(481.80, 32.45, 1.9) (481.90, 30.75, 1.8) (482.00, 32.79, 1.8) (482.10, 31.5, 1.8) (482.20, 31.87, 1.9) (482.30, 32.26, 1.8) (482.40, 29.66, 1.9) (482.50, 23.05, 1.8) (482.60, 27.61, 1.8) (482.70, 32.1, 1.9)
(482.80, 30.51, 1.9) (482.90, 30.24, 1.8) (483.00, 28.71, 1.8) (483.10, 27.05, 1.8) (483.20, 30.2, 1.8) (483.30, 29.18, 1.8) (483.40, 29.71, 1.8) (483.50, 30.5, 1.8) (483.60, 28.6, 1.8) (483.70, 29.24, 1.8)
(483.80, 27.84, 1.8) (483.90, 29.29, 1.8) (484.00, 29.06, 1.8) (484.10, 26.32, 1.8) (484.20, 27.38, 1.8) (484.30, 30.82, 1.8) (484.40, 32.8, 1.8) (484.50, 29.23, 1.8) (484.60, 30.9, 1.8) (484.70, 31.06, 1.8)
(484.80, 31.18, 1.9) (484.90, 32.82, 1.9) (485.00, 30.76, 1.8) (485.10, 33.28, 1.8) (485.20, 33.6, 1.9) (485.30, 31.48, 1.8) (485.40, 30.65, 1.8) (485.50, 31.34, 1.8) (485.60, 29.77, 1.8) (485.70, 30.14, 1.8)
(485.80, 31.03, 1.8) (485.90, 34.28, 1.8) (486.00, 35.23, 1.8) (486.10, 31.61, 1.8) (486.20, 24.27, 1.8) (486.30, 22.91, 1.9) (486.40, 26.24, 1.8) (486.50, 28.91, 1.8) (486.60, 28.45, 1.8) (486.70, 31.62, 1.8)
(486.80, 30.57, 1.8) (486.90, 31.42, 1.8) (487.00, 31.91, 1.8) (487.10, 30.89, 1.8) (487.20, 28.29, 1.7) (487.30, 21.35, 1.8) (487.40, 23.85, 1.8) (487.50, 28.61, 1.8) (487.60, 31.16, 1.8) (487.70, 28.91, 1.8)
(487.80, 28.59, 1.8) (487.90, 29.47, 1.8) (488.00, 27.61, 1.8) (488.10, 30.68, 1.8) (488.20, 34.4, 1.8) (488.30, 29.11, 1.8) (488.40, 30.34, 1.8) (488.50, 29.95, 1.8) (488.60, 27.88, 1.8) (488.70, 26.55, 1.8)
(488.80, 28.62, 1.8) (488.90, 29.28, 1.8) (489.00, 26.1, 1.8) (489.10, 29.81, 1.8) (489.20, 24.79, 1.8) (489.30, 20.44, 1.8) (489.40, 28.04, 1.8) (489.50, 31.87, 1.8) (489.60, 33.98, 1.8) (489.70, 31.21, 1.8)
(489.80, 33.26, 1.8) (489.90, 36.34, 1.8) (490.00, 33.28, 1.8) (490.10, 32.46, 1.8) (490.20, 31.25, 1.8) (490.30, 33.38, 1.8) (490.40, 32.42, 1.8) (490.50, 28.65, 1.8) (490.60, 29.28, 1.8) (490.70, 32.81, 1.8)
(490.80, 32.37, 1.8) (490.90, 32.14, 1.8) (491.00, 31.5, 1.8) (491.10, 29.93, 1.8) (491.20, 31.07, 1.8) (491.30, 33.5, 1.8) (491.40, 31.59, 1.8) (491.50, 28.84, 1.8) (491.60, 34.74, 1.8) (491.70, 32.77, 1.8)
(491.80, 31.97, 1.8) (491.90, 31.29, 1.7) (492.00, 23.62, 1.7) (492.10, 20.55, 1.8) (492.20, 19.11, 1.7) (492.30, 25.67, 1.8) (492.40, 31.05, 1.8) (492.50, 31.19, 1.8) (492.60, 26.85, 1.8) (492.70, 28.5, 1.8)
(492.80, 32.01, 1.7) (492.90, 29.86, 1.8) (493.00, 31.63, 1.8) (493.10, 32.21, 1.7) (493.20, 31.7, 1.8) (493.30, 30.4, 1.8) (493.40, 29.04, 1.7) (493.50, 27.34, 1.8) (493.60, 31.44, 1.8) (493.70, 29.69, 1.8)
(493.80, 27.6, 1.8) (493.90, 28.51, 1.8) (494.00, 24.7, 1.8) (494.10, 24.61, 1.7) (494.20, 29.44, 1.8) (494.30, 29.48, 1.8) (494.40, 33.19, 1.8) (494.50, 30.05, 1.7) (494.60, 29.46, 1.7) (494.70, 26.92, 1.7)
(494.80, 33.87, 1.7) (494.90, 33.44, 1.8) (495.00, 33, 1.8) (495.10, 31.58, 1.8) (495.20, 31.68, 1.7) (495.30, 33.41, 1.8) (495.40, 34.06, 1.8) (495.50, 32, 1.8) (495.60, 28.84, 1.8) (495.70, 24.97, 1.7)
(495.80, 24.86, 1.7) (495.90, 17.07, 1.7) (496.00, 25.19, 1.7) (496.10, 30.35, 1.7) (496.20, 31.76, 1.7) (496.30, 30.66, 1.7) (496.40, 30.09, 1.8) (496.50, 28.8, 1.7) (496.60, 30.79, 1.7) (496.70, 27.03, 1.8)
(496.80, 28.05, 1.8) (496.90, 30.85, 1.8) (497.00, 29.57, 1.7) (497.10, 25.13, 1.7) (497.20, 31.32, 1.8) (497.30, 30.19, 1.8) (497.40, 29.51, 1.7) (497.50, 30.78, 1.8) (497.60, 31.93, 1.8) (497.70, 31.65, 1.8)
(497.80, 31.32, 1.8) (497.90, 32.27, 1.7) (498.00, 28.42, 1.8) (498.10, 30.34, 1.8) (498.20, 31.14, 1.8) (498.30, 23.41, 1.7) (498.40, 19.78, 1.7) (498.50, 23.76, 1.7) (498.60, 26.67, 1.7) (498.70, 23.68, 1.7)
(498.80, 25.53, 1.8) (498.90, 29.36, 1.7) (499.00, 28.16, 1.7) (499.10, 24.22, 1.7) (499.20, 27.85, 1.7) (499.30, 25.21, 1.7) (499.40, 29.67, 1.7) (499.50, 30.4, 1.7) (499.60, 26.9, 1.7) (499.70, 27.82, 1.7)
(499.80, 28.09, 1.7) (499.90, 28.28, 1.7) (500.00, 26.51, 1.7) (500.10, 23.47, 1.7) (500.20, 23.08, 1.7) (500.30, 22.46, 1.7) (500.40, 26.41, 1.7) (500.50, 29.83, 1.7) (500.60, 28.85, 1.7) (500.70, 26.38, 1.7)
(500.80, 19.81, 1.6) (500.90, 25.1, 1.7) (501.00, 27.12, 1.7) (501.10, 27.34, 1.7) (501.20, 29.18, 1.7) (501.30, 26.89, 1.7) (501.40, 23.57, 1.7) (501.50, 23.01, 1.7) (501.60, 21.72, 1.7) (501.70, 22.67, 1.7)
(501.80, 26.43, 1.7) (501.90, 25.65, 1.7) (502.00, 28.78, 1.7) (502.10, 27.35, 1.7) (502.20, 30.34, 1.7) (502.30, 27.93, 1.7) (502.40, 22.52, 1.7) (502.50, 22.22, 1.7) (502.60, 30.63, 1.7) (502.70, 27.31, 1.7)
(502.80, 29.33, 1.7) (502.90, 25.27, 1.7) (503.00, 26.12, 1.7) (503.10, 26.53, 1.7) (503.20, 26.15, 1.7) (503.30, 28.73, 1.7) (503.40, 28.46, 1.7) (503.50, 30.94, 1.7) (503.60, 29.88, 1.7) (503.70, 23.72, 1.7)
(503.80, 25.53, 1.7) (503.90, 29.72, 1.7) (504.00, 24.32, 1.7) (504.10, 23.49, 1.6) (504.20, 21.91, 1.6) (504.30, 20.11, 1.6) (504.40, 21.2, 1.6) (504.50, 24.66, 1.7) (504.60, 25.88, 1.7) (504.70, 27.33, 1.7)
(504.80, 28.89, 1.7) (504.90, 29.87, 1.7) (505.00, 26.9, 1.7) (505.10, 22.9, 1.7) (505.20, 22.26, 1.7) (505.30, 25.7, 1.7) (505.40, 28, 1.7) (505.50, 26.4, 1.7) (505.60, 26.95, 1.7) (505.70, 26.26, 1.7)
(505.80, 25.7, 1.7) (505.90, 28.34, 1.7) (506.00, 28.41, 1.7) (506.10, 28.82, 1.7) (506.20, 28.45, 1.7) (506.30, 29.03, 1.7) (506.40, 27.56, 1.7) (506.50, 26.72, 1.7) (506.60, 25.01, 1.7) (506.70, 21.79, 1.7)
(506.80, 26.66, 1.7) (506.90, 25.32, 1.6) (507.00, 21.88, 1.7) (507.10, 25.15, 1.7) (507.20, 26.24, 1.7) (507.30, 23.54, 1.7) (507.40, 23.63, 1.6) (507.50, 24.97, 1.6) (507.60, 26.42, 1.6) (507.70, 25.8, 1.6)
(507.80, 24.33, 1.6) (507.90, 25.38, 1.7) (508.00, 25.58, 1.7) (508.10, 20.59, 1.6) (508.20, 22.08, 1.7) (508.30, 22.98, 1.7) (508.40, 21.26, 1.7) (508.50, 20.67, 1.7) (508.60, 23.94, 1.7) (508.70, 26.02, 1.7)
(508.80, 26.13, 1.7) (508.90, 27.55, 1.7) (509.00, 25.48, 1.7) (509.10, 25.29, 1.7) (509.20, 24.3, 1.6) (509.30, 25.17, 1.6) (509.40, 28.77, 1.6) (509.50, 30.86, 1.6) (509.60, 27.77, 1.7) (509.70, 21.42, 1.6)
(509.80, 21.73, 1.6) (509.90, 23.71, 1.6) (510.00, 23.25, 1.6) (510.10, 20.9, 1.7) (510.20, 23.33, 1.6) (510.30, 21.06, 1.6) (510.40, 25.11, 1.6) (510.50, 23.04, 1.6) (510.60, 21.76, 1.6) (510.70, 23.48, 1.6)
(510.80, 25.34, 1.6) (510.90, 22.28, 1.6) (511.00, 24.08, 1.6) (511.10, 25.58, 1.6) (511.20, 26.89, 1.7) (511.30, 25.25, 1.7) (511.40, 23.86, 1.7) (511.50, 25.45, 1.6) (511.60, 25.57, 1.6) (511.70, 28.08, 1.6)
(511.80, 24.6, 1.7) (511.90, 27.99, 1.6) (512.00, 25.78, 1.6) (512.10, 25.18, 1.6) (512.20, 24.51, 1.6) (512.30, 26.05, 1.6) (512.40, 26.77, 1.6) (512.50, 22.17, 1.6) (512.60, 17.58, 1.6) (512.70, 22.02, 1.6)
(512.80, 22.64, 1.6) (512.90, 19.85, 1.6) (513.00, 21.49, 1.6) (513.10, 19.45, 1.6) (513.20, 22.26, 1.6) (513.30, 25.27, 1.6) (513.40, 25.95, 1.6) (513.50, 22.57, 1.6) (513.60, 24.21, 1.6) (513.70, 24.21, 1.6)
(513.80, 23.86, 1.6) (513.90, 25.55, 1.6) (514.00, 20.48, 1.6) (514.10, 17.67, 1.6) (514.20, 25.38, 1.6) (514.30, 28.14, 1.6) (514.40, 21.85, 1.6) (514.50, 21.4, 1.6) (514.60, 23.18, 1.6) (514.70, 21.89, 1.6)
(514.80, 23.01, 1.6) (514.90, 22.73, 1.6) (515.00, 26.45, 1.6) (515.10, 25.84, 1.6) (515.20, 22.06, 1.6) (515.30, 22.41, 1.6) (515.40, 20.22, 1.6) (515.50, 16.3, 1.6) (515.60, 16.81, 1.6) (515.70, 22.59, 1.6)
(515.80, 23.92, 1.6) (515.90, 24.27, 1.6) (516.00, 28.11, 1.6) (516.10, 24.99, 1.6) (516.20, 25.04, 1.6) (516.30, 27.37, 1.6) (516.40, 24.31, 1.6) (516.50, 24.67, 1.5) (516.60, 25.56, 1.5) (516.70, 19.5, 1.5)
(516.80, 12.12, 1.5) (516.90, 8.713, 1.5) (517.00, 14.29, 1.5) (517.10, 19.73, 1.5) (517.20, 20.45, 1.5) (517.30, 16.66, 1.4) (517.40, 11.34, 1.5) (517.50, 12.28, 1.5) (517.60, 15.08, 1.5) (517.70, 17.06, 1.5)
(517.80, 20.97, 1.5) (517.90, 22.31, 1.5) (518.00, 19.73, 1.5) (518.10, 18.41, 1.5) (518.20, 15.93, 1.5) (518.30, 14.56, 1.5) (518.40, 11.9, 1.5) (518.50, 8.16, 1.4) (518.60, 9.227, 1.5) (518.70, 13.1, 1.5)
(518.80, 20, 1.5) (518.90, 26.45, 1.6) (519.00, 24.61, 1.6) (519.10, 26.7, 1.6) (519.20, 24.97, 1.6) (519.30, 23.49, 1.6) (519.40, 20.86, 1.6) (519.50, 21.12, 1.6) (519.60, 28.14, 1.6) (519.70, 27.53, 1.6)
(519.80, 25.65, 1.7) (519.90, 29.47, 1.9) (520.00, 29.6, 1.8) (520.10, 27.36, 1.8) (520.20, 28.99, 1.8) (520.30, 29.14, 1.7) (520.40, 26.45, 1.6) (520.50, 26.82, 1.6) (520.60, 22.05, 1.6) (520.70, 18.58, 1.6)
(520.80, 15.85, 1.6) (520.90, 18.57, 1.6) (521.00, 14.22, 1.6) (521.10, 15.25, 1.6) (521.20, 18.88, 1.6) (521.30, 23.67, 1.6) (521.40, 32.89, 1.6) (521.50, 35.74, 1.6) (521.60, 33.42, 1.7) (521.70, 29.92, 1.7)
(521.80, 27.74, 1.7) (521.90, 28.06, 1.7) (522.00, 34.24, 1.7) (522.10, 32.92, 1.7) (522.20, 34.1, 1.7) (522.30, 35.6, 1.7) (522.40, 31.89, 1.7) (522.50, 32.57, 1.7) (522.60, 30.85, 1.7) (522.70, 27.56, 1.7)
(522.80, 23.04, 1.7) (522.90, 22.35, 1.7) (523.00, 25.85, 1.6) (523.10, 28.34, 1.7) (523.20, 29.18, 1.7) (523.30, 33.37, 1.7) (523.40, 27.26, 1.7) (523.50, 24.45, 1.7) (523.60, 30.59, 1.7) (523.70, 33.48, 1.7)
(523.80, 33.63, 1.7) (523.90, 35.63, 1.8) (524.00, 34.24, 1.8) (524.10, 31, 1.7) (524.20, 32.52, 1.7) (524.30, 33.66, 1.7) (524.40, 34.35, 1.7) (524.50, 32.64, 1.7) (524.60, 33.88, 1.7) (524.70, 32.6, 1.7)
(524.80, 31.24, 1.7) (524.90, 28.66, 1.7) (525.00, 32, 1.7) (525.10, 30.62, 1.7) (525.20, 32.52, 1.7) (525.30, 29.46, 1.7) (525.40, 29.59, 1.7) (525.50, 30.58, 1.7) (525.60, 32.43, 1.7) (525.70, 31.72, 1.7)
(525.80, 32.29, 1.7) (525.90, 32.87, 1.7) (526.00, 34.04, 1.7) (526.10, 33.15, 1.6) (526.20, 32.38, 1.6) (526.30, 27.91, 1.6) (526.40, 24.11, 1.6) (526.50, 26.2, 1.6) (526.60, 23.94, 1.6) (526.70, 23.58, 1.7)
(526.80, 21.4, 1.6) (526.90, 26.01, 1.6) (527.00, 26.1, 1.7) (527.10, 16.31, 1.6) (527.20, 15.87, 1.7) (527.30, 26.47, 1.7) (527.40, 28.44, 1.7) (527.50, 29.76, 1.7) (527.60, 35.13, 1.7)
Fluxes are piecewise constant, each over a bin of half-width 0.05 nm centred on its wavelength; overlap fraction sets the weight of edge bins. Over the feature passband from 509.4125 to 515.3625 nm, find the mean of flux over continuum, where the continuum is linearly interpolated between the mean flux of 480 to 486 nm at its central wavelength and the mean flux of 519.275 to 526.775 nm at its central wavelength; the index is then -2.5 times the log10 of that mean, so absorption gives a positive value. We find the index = 0.22 mag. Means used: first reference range 30.5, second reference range 28.7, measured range 23.8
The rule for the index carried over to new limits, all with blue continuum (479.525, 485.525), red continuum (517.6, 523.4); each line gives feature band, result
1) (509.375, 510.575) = 0.086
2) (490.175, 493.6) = -0.041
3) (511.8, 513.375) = 0.103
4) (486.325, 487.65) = 0.040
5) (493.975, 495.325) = -0.071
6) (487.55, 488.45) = -0.018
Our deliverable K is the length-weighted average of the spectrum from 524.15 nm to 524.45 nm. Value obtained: 33.5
